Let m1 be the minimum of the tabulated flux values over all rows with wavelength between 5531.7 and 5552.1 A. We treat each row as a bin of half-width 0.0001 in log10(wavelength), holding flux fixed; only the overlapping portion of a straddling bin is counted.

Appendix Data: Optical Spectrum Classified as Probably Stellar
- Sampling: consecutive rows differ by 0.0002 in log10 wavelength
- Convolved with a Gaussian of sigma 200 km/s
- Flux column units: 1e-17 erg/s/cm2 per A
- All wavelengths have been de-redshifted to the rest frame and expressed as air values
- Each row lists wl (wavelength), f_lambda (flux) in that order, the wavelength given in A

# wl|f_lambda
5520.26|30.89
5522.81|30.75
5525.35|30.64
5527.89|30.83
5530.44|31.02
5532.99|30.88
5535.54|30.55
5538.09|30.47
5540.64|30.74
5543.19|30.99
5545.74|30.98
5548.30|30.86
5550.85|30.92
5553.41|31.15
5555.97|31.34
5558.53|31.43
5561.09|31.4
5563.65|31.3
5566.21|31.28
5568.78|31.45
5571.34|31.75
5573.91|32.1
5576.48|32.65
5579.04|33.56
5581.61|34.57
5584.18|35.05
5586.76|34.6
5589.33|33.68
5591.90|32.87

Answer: 30.47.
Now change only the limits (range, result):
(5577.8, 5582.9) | 33.56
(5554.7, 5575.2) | 31.28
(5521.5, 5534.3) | 30.64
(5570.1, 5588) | 31.75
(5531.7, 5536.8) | 30.55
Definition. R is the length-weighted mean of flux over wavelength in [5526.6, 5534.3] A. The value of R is 30.9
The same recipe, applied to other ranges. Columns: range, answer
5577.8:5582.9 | 34.1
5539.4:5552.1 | 30.9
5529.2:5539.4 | 30.7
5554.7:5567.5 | 31.3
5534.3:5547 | 30.8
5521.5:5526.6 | 30.7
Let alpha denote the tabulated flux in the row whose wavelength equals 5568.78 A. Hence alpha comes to 31.45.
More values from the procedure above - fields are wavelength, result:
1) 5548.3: 30.86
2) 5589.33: 33.68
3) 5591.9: 32.87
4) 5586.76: 34.6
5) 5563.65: 31.3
